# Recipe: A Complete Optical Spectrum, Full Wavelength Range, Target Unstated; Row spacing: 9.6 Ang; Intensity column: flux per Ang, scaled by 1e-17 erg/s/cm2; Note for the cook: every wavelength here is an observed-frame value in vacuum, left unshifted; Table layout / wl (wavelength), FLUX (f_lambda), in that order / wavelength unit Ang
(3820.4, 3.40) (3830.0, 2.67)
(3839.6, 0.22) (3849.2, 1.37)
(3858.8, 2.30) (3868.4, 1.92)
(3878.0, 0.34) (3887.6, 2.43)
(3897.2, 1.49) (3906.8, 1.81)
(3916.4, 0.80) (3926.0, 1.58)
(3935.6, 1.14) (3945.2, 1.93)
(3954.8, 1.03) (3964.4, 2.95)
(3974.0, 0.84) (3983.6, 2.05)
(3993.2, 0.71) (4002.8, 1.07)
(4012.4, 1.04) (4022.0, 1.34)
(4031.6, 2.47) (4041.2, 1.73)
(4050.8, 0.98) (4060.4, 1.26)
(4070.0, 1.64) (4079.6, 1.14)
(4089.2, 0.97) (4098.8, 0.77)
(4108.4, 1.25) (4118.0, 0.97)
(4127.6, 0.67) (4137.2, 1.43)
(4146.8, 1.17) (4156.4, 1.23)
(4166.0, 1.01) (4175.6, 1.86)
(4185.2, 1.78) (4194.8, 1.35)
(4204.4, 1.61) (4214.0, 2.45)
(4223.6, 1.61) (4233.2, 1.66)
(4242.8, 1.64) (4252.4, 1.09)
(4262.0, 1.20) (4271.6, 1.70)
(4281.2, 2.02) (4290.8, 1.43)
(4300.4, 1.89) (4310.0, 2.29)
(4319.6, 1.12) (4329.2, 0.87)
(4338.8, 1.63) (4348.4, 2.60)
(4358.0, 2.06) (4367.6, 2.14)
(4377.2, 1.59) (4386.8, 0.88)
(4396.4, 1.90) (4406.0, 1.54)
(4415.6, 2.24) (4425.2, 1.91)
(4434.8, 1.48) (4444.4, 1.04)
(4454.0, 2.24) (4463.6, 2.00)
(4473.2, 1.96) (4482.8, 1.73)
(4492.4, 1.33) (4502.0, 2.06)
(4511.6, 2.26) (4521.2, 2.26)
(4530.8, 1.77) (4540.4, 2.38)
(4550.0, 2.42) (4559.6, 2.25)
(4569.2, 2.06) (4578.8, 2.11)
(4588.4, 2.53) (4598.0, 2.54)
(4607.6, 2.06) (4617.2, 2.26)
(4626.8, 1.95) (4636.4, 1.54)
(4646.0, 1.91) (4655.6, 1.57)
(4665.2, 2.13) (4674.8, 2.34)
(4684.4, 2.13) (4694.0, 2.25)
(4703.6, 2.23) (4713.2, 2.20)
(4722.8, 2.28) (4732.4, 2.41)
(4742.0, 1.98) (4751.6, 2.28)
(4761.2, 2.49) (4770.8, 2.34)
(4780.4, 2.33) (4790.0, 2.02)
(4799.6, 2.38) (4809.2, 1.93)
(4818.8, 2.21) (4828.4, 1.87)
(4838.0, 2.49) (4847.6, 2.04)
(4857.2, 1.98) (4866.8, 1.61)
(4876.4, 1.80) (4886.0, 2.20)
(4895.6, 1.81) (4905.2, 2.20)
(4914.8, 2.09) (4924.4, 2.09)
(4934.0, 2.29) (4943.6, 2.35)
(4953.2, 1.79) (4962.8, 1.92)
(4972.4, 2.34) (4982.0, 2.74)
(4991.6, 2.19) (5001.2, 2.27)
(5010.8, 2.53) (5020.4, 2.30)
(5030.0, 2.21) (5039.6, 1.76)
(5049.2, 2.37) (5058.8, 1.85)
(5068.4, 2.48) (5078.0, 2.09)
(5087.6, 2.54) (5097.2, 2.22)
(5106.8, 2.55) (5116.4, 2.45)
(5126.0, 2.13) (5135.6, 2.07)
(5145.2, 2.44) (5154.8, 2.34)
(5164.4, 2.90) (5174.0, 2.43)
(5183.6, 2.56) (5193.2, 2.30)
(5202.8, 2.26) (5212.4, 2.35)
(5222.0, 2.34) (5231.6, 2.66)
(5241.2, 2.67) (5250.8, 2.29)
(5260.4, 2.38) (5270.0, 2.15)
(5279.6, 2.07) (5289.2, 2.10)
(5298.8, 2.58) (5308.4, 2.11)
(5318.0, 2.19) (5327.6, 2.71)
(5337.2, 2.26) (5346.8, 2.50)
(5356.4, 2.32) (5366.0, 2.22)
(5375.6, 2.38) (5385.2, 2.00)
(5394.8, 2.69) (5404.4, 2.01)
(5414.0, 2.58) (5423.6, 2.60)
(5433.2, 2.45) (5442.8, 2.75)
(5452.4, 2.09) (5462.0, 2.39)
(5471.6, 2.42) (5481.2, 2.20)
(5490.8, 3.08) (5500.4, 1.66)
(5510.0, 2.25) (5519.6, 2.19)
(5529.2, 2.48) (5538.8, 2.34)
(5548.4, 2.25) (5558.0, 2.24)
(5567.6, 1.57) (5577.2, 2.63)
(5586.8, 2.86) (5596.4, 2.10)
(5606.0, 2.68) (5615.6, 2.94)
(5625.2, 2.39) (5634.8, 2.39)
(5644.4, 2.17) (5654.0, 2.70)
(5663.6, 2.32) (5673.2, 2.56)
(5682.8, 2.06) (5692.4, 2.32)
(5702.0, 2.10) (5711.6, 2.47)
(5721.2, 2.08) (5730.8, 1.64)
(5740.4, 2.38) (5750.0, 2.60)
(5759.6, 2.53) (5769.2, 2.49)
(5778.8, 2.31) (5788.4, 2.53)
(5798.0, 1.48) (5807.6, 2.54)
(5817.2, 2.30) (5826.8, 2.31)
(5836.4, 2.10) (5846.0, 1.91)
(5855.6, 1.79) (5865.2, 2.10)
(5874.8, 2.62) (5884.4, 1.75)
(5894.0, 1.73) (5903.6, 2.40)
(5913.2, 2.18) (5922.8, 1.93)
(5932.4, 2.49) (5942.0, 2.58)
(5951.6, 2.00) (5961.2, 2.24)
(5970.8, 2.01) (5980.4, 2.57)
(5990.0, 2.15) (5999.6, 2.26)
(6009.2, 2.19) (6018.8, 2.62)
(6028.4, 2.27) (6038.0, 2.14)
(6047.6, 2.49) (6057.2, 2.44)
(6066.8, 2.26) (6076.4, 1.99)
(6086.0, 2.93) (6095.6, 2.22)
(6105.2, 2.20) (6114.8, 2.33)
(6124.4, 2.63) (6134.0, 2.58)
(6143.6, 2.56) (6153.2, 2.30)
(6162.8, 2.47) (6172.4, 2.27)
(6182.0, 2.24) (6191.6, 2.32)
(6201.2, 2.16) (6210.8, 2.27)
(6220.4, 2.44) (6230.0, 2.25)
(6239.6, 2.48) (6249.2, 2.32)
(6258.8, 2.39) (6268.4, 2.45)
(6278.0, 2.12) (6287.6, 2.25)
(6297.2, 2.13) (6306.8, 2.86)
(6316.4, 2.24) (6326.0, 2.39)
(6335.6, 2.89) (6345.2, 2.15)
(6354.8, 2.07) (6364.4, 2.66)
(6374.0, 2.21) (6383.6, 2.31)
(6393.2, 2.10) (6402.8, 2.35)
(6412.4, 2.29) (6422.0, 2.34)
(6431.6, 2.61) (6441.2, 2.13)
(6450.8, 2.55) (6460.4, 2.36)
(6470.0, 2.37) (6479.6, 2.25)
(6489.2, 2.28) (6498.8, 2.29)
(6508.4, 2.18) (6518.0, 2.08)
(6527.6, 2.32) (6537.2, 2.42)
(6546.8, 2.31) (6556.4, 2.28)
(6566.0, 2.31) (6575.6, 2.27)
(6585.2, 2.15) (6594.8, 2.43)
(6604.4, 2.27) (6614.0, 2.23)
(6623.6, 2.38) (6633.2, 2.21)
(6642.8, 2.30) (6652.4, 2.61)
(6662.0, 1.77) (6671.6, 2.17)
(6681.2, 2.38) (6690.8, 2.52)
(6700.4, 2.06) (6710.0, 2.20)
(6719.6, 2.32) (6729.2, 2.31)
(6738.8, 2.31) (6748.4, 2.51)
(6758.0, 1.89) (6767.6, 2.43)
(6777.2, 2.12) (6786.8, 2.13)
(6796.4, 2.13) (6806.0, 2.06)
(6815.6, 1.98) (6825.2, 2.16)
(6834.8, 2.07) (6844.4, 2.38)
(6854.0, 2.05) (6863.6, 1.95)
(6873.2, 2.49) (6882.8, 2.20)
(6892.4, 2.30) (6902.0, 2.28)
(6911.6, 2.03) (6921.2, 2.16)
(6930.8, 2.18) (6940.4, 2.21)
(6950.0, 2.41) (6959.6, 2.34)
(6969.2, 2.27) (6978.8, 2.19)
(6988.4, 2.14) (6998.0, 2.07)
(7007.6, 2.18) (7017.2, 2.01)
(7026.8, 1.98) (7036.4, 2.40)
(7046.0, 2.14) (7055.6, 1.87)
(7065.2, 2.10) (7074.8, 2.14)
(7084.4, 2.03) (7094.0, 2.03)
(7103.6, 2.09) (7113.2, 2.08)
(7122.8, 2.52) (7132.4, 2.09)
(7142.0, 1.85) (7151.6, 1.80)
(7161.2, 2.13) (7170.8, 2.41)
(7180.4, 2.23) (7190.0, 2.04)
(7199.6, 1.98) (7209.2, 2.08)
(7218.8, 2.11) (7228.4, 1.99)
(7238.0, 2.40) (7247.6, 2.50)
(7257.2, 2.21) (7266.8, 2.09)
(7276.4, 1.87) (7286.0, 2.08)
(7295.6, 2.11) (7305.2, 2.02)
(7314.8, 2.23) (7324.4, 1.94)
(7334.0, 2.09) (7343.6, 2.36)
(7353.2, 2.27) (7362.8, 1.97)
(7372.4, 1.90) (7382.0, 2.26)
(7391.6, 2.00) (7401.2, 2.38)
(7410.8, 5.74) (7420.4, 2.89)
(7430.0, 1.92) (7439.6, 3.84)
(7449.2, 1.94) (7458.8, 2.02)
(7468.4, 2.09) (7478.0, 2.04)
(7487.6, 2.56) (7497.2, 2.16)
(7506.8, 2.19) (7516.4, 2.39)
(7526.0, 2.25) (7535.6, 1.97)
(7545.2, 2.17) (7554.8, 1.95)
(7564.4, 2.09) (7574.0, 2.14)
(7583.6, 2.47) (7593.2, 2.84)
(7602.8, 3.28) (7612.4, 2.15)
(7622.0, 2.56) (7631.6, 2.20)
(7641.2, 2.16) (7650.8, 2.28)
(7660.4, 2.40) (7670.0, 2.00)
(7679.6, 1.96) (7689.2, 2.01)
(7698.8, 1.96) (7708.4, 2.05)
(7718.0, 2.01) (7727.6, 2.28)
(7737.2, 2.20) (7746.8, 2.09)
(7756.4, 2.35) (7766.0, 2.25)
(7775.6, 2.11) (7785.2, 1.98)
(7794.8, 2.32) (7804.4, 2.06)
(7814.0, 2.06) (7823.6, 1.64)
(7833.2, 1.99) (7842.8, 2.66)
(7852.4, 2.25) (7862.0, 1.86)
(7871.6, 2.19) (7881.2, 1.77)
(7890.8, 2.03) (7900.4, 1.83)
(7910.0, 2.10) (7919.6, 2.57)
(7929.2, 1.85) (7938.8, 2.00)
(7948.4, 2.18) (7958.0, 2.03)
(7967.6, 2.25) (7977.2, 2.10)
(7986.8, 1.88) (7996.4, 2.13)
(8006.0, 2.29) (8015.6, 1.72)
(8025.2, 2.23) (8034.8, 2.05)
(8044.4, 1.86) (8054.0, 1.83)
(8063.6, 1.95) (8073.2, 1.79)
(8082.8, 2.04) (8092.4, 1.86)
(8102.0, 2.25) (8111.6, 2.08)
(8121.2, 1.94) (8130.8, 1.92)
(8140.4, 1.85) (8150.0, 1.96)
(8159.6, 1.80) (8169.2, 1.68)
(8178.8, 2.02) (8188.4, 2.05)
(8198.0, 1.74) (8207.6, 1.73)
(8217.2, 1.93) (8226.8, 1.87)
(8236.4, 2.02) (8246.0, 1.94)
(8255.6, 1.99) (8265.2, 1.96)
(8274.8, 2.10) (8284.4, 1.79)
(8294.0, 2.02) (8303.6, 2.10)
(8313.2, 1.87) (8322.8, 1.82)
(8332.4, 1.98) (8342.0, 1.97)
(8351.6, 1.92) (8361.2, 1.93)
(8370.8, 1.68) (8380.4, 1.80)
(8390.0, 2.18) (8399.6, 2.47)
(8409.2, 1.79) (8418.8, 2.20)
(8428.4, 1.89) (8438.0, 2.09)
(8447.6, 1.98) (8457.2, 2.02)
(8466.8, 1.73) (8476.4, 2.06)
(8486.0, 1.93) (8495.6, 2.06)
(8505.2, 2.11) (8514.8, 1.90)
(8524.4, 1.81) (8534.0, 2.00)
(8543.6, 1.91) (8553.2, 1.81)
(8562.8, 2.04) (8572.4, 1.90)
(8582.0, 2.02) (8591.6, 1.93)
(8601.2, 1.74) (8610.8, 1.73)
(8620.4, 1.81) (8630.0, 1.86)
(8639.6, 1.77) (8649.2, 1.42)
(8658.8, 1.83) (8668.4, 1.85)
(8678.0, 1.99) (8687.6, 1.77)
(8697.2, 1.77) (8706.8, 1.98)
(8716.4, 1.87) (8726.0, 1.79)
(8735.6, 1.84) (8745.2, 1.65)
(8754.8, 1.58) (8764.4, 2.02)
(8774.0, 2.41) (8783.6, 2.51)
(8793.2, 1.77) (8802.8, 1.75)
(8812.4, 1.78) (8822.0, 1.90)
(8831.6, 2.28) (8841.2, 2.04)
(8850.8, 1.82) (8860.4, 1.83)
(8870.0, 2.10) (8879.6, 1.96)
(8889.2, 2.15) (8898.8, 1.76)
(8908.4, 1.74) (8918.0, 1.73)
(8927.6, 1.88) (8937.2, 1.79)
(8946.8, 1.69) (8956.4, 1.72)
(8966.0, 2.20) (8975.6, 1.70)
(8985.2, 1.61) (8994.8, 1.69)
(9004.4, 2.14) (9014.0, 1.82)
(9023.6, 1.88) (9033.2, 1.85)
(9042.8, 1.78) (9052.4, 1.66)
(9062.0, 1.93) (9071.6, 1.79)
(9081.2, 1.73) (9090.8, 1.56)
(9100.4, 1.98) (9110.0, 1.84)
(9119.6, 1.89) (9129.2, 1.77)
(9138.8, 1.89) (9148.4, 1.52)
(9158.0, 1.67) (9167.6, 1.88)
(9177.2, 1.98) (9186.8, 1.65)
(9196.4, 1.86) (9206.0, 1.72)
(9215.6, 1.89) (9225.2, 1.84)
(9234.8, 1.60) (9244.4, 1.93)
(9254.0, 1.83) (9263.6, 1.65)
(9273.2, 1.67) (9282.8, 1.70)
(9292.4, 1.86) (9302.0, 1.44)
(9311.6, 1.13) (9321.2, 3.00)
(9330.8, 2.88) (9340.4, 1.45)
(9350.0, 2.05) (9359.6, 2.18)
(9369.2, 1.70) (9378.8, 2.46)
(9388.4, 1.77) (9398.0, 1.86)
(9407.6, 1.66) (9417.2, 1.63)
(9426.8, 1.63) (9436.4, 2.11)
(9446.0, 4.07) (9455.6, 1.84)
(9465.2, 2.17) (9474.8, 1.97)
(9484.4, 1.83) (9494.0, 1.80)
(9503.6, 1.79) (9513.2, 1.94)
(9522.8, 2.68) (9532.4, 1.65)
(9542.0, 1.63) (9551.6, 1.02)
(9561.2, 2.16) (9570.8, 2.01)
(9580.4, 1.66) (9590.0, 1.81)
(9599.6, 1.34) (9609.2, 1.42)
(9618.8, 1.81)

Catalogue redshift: 0.13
